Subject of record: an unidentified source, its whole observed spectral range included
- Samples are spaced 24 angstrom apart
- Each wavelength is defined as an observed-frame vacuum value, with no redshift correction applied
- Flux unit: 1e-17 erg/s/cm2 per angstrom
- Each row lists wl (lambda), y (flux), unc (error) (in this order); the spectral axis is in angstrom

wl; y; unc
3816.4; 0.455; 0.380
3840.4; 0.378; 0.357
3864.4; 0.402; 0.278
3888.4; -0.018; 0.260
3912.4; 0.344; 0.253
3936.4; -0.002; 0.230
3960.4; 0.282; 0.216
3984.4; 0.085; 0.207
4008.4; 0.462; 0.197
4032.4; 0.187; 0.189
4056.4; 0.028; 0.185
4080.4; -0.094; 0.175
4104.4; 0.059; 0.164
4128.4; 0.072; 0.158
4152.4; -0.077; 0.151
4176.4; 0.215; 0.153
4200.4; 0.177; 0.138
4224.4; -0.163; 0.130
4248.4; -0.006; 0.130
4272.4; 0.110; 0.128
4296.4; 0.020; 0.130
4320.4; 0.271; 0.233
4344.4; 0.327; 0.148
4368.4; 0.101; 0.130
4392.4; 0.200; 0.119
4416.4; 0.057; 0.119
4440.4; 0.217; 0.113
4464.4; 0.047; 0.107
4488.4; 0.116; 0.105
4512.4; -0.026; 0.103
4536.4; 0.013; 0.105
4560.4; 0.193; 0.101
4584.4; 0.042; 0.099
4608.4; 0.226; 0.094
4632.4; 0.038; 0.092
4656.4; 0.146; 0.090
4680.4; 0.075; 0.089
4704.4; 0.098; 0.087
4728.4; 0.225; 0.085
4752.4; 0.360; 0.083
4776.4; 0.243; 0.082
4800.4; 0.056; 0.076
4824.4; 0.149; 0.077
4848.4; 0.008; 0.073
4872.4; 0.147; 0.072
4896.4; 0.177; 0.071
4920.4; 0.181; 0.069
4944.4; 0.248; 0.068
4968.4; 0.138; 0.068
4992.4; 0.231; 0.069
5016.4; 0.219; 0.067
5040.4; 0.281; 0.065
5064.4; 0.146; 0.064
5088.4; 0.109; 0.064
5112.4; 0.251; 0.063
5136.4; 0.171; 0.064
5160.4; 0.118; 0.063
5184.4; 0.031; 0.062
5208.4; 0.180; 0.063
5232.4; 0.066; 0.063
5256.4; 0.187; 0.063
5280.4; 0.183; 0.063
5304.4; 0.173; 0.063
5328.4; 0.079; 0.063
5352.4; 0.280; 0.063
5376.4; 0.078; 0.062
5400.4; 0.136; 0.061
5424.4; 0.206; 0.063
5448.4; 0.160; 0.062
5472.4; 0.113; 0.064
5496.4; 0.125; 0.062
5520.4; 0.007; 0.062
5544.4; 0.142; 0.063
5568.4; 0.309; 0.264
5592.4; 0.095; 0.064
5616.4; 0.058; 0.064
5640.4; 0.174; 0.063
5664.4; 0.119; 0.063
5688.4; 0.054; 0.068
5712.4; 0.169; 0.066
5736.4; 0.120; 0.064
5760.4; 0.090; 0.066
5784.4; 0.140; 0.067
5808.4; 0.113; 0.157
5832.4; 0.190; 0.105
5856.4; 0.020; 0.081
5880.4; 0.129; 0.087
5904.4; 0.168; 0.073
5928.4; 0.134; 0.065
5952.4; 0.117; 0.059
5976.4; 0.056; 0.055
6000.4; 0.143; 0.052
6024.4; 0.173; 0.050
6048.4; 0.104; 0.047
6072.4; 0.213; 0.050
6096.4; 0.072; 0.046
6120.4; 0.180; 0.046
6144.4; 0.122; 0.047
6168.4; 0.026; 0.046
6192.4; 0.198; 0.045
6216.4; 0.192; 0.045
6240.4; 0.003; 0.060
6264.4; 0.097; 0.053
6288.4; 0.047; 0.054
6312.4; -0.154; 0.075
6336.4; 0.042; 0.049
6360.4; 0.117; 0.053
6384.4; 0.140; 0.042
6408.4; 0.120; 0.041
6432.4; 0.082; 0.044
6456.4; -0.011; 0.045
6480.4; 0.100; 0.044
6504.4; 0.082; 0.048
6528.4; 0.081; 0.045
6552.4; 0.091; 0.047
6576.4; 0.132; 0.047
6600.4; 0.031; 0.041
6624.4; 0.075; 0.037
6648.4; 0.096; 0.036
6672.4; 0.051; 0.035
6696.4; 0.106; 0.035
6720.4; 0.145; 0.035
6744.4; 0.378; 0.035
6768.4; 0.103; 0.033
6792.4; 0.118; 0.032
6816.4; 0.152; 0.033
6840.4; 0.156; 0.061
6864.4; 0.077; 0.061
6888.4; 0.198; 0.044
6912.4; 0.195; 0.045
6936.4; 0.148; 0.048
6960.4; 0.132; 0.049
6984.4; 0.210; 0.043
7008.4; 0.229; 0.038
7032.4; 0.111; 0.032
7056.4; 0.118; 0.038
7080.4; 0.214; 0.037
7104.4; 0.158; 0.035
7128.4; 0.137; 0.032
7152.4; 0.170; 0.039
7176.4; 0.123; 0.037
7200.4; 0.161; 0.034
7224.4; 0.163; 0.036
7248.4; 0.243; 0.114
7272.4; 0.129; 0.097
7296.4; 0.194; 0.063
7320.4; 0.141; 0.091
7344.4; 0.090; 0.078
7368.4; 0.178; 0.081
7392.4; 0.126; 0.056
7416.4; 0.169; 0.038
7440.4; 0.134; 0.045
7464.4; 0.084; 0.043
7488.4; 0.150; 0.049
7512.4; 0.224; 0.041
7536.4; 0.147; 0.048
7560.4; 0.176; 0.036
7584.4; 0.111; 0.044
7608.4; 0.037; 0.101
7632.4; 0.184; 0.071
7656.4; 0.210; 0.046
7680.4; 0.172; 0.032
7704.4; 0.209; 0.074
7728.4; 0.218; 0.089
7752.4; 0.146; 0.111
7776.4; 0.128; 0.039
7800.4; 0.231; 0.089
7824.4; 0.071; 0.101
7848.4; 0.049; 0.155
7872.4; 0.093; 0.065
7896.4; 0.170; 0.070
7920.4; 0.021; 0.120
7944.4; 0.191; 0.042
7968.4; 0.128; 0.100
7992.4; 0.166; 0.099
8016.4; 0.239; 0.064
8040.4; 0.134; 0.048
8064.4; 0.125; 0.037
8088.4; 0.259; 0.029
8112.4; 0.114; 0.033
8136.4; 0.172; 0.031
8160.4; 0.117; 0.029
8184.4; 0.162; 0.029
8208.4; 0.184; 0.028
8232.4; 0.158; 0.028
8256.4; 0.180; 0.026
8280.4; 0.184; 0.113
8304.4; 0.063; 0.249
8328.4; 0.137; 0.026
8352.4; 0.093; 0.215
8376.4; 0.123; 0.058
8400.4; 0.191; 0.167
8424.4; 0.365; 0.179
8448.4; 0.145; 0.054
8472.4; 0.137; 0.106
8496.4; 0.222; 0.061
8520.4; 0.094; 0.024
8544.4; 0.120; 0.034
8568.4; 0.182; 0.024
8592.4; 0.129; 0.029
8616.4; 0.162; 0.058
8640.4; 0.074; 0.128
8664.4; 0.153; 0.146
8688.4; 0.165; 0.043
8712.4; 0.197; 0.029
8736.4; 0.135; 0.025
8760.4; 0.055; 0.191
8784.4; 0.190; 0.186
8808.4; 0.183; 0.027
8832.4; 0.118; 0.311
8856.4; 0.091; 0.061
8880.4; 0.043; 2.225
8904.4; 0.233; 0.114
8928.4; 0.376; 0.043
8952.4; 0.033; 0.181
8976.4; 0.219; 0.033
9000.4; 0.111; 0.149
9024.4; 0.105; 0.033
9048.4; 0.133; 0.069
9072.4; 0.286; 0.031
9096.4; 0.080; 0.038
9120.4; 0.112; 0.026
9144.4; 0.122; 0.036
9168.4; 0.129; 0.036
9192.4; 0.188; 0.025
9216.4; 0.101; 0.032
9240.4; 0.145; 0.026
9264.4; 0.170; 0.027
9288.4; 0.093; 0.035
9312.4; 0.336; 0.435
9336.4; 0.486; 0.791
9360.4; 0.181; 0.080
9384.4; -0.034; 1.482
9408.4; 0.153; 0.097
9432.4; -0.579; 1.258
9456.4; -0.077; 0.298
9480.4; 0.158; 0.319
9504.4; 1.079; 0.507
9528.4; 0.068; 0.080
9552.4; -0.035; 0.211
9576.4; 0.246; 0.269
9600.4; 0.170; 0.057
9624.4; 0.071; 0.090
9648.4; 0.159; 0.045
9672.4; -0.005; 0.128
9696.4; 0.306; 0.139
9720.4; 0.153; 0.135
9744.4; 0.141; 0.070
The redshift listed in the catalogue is 0.810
